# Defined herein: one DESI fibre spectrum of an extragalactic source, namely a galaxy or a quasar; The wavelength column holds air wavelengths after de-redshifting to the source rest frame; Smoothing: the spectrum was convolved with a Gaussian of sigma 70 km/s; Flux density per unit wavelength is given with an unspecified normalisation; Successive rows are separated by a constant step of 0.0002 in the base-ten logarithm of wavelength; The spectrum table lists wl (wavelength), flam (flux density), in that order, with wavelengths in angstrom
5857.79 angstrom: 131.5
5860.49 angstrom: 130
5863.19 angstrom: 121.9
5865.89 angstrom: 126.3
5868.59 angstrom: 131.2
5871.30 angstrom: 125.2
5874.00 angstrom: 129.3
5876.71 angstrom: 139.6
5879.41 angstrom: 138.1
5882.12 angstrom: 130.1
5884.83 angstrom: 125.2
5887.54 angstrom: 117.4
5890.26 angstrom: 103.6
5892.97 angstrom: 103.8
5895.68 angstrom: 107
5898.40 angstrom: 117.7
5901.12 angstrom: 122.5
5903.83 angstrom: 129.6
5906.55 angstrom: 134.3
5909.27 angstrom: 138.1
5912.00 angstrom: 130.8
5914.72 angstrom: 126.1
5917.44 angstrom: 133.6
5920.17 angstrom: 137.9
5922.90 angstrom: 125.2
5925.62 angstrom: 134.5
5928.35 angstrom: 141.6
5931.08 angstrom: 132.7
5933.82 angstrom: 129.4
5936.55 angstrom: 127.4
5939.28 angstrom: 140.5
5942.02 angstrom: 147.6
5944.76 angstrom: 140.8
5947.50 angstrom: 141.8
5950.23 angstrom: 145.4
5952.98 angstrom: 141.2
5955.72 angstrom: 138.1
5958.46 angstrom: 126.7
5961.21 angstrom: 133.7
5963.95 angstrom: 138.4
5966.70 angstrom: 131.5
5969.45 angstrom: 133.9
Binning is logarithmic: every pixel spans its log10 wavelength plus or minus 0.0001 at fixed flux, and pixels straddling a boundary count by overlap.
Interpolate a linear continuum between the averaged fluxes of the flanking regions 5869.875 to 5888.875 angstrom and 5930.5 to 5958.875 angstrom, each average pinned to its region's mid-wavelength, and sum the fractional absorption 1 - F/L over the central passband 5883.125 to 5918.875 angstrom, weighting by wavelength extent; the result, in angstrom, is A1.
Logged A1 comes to 2.65 angstrom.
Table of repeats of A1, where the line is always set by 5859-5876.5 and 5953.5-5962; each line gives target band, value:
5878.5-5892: 0.8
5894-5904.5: 1.0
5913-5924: 0.0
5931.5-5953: -1.0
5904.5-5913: -0.2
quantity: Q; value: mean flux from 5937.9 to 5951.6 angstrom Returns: 143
